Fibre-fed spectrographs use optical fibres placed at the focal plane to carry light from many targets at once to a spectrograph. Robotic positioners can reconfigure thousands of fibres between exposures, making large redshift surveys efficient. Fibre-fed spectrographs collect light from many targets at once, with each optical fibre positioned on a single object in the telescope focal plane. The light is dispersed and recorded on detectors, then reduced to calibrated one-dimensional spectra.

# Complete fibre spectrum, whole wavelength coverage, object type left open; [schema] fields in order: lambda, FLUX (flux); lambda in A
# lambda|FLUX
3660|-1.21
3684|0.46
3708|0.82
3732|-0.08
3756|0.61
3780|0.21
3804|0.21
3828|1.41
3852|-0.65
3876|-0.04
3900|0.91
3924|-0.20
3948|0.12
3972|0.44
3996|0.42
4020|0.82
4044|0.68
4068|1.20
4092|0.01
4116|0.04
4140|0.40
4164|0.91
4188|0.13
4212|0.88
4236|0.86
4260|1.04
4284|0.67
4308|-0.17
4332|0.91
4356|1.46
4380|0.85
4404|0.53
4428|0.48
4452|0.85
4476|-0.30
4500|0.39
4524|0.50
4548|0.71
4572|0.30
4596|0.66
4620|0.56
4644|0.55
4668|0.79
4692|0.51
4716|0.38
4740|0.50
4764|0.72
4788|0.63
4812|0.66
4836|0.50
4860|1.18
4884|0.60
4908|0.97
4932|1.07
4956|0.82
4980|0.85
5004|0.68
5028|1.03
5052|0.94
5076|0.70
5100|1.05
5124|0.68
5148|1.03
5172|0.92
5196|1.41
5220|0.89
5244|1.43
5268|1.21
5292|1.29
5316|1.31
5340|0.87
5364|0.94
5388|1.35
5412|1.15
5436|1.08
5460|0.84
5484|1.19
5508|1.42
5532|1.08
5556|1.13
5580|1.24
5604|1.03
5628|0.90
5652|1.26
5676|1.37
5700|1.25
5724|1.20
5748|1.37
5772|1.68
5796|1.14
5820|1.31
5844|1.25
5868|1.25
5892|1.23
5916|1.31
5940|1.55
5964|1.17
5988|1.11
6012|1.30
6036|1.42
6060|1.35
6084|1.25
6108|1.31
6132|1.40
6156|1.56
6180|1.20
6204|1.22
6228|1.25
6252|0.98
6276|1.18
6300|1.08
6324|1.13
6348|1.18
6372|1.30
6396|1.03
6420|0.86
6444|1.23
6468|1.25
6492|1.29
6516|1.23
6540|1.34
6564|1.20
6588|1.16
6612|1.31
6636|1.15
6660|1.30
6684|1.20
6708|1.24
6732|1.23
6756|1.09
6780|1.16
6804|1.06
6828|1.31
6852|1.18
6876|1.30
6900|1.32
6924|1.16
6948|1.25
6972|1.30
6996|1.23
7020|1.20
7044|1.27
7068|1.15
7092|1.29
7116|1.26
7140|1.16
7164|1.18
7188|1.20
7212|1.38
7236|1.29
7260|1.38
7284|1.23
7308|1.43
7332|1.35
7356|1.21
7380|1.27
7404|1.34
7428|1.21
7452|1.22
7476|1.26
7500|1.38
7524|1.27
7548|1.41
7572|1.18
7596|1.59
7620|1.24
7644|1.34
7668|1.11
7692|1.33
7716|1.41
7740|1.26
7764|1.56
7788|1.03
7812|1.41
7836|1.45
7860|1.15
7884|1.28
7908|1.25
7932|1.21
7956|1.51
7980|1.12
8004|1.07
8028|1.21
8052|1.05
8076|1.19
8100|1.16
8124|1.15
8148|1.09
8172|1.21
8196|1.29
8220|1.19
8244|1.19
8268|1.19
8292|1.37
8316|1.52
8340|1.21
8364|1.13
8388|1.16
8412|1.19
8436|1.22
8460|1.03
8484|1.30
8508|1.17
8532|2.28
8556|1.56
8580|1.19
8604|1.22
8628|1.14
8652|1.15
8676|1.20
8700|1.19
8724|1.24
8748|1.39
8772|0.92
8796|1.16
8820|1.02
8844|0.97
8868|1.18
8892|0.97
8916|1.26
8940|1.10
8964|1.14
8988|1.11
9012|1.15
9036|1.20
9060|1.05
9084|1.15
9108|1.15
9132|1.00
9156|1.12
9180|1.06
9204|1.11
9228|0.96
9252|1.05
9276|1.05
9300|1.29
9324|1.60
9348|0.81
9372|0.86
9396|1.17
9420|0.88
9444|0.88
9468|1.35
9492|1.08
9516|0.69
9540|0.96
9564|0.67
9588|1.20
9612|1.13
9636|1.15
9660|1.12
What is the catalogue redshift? 0.30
